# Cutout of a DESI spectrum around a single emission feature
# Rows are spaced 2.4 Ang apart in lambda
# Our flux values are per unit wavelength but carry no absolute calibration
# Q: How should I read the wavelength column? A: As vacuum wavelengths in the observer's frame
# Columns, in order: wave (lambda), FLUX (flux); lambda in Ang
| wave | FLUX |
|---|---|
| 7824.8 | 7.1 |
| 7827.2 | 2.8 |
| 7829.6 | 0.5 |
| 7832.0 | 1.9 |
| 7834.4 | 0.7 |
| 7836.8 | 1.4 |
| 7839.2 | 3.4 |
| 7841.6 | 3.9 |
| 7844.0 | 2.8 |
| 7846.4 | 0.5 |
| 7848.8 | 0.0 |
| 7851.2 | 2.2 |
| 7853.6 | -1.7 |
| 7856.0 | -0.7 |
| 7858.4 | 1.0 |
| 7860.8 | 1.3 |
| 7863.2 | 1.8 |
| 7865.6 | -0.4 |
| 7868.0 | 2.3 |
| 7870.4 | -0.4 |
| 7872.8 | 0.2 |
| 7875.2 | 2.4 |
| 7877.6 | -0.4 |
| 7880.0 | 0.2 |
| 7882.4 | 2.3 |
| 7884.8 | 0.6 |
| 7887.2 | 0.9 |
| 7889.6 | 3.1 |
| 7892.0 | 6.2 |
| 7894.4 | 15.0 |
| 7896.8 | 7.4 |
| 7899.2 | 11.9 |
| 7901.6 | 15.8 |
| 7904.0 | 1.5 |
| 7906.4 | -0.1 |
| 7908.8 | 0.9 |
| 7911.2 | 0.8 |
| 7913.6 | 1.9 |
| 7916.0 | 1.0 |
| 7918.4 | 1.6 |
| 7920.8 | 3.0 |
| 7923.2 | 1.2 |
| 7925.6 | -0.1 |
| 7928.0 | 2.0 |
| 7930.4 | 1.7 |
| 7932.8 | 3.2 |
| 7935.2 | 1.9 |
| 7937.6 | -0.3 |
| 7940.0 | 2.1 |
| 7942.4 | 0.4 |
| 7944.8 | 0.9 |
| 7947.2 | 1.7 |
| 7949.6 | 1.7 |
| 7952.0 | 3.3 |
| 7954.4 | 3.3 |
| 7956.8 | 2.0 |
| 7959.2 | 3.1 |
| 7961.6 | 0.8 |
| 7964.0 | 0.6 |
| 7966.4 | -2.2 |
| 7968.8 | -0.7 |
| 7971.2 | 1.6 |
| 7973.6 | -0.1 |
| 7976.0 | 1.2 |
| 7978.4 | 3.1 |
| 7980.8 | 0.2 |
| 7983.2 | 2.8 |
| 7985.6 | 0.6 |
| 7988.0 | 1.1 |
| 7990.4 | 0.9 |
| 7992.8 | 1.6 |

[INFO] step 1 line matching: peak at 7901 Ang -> [O II]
